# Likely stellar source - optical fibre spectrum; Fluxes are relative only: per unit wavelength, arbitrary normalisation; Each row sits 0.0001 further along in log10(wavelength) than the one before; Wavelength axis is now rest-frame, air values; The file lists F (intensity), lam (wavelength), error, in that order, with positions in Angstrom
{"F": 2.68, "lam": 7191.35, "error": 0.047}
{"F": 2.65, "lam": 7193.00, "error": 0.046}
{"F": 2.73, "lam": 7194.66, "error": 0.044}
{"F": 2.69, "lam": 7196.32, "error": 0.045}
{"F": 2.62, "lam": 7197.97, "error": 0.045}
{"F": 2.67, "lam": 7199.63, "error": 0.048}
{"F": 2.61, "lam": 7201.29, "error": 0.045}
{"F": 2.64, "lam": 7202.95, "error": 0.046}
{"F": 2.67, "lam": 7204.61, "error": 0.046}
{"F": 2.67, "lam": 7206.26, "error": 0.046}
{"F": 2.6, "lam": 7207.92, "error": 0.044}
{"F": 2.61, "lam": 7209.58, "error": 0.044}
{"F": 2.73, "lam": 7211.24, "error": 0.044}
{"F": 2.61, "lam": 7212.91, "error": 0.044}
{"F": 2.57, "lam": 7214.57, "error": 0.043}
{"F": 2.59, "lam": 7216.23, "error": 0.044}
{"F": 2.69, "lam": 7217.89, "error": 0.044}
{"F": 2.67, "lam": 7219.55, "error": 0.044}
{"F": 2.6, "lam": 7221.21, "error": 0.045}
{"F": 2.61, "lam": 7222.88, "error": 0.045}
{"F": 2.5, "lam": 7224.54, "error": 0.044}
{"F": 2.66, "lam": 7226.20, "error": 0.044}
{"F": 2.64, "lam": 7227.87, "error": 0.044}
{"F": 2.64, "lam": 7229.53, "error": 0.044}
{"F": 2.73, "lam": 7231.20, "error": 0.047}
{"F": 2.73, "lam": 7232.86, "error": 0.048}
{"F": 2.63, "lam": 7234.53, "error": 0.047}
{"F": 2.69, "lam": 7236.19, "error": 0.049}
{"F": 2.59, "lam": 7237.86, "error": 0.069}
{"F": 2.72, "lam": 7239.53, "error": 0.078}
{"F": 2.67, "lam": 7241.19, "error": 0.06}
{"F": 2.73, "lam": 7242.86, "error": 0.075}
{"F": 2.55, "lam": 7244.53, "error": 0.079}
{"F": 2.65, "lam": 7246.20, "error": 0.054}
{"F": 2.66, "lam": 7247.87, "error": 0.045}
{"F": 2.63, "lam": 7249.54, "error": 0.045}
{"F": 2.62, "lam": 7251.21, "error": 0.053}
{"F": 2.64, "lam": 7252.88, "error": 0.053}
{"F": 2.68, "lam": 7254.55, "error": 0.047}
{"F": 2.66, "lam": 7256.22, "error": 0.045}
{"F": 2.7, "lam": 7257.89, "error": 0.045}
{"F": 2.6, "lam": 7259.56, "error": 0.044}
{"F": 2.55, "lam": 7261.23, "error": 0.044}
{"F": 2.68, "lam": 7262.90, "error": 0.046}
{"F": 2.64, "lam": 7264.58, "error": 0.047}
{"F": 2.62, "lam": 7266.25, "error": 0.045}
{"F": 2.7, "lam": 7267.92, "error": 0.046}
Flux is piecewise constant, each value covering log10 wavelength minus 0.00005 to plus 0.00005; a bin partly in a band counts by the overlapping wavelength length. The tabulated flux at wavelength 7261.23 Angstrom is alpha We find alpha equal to 2.55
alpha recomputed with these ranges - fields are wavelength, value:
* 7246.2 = 2.65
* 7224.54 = 2.5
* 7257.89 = 2.7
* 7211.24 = 2.73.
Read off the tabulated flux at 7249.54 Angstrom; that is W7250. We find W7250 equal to 2.63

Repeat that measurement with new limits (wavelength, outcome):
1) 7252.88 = 2.64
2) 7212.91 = 2.61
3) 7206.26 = 2.67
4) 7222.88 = 2.61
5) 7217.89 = 2.69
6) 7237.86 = 2.59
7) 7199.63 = 2.67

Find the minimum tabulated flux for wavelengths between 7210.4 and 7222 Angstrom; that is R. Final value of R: 2.57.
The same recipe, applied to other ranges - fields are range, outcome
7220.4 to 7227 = 2.5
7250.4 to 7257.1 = 2.62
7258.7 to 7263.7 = 2.55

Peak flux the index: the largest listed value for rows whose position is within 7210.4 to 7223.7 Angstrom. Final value 2.73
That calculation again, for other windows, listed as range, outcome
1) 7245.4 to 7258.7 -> 2.7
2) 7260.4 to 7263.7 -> 2.68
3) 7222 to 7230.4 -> 2.66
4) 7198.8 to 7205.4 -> 2.67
